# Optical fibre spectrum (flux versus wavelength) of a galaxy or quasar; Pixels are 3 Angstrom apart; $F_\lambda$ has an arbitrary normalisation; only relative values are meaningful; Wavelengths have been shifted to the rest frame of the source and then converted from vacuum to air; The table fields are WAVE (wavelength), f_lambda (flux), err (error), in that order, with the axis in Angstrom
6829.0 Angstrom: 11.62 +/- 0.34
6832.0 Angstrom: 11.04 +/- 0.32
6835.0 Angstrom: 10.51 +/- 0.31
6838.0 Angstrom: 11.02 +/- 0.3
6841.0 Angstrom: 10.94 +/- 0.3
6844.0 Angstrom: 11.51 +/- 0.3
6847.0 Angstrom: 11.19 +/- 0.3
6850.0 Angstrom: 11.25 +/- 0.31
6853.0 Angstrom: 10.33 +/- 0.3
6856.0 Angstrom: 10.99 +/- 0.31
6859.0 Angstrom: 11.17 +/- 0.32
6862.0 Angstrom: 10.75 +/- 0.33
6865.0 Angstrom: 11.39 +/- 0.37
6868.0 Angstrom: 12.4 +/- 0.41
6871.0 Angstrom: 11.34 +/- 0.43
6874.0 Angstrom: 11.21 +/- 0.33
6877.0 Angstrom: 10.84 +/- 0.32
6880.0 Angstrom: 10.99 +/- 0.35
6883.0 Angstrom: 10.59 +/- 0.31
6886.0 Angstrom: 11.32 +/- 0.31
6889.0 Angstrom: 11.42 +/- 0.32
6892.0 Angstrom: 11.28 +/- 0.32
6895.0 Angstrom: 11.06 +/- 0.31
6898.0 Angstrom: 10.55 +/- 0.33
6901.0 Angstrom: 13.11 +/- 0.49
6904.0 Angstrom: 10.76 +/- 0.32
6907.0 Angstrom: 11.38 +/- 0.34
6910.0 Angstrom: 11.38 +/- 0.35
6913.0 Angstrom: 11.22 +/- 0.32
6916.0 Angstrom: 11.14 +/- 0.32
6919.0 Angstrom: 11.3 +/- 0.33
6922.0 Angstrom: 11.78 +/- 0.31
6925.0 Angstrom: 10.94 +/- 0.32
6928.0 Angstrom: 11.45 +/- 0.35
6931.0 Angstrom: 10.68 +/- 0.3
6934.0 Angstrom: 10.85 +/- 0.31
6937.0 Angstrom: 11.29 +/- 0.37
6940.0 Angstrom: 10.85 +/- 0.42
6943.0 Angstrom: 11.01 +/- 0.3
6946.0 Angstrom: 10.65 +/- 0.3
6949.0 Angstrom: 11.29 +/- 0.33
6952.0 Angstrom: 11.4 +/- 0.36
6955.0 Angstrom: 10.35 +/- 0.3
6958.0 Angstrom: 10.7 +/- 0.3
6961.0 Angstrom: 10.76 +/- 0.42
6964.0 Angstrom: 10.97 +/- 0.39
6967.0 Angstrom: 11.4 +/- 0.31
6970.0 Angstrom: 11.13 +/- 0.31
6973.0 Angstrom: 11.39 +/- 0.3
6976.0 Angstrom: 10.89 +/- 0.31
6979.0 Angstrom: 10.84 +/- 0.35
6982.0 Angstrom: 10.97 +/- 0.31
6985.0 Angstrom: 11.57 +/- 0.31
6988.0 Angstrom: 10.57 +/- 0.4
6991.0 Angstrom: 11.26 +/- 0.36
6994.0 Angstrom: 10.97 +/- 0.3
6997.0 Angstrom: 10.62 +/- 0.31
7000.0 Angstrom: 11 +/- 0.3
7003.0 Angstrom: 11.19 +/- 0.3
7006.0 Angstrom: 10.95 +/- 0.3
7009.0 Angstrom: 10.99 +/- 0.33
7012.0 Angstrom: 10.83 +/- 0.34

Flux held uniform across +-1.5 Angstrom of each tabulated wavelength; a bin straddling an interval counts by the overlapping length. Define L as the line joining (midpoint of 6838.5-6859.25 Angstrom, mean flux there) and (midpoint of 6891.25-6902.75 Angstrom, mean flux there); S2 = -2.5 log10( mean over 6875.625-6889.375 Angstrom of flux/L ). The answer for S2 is 0.035 mag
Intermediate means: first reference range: 11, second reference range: 11.5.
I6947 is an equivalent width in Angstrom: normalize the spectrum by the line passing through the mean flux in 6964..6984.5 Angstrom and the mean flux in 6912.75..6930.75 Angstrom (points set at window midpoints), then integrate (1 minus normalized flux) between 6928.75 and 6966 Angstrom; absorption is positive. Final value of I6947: 0.92 Angstrom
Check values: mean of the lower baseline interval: 11.3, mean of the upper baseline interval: 11.1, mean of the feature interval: 10.9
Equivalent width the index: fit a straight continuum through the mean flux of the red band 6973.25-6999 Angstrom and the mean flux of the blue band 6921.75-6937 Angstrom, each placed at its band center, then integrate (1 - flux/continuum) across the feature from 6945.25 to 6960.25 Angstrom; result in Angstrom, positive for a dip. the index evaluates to 0.2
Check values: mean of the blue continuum 11.1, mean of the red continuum 11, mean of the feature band 10.9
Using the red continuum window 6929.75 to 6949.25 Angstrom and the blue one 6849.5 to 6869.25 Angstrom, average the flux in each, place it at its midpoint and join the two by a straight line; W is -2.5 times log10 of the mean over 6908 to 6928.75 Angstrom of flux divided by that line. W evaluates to -0.03 mag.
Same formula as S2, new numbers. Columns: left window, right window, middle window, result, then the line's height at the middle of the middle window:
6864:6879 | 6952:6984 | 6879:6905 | 0.008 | 11.3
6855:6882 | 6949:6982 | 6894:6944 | -0.012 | 11.1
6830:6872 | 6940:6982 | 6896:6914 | -0.033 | 11.1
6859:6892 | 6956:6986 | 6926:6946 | 0.012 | 11.1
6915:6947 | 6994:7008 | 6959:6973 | -0.007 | 11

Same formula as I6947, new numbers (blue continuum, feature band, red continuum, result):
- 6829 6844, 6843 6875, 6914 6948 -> -0.6 Angstrom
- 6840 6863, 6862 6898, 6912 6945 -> -0.5 Angstrom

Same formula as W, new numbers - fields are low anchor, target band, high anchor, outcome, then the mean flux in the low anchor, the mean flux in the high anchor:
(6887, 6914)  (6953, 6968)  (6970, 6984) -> 0.028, 11.4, 11.1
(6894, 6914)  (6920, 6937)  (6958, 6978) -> 0.008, 11.4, 11.1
